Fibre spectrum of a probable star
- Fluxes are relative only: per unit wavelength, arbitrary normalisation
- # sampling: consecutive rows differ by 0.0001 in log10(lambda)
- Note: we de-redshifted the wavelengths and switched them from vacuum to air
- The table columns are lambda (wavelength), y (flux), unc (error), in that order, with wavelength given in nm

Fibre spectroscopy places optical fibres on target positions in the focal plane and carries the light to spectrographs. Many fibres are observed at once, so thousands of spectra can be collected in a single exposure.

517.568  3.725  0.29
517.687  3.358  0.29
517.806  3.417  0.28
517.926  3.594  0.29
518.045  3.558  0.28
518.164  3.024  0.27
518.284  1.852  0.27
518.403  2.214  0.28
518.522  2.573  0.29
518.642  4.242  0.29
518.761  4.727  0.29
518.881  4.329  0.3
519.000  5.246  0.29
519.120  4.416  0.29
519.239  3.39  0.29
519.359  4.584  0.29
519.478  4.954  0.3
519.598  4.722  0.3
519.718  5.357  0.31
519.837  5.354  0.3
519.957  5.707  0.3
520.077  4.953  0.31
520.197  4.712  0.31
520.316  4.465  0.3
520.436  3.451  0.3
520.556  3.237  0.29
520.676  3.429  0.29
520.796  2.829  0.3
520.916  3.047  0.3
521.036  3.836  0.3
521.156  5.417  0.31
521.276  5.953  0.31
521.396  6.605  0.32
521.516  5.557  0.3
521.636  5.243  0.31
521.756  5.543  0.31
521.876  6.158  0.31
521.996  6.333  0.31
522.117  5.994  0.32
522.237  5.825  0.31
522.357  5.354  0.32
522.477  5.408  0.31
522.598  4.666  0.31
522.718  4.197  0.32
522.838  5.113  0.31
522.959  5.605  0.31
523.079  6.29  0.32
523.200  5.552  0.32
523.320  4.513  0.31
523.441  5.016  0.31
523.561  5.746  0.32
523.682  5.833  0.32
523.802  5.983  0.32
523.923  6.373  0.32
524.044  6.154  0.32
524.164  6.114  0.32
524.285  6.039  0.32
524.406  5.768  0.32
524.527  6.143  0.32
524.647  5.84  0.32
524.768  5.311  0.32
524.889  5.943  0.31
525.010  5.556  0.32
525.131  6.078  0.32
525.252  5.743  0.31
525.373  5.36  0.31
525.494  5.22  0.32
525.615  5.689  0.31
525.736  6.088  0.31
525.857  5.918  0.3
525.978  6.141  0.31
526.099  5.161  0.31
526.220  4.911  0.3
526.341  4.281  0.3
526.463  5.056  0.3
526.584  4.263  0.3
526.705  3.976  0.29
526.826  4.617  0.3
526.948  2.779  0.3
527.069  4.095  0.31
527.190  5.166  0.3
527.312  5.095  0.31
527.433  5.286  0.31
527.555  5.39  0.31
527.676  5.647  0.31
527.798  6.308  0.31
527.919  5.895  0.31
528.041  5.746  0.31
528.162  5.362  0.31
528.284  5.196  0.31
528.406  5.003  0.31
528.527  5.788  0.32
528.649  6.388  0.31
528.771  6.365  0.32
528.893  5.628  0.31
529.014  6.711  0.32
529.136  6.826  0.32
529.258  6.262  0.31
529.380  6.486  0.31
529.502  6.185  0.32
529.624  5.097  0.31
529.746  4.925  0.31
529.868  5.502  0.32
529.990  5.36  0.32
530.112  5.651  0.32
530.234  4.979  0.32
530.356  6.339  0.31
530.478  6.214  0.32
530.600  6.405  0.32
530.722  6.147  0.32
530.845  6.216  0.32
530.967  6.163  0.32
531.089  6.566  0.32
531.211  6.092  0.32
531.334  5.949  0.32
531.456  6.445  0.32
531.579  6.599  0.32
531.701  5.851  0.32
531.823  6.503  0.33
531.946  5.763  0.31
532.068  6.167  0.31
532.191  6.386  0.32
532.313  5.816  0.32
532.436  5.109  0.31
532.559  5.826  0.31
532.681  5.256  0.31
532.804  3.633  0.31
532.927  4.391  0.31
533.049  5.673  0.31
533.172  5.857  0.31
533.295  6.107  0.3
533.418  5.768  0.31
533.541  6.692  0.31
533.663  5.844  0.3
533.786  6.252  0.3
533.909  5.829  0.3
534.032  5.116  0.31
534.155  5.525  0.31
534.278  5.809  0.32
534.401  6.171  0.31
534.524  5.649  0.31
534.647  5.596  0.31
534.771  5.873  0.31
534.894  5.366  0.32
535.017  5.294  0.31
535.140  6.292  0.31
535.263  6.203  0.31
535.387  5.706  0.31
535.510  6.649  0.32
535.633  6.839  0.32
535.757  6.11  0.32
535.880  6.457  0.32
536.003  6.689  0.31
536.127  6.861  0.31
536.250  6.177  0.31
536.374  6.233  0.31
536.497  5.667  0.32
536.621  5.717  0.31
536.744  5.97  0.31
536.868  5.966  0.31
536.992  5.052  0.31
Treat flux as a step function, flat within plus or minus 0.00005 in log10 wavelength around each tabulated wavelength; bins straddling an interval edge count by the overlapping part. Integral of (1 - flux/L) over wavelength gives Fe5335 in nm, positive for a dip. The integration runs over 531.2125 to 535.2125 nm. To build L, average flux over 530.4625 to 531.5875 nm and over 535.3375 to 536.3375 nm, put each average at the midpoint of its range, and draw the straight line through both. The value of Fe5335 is 0.36 nm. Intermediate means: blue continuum 6.26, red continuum 6.44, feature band 5.77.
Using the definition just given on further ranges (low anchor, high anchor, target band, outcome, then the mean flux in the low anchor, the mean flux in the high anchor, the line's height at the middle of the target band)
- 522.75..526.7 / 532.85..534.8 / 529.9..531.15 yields -0.07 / 5.55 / 5.74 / 5.67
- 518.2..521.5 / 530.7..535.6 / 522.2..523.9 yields -0.26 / 4.29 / 5.86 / 4.67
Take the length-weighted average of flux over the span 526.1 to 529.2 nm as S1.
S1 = 5.27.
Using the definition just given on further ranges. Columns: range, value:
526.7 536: 5.76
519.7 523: 4.97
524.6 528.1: 5.26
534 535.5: 5.76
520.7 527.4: 5.31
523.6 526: 5.86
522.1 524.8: 5.6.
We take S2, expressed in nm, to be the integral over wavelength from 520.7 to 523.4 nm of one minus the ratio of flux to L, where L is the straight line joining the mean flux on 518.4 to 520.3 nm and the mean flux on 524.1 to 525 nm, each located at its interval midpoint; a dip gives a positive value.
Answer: 0.01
